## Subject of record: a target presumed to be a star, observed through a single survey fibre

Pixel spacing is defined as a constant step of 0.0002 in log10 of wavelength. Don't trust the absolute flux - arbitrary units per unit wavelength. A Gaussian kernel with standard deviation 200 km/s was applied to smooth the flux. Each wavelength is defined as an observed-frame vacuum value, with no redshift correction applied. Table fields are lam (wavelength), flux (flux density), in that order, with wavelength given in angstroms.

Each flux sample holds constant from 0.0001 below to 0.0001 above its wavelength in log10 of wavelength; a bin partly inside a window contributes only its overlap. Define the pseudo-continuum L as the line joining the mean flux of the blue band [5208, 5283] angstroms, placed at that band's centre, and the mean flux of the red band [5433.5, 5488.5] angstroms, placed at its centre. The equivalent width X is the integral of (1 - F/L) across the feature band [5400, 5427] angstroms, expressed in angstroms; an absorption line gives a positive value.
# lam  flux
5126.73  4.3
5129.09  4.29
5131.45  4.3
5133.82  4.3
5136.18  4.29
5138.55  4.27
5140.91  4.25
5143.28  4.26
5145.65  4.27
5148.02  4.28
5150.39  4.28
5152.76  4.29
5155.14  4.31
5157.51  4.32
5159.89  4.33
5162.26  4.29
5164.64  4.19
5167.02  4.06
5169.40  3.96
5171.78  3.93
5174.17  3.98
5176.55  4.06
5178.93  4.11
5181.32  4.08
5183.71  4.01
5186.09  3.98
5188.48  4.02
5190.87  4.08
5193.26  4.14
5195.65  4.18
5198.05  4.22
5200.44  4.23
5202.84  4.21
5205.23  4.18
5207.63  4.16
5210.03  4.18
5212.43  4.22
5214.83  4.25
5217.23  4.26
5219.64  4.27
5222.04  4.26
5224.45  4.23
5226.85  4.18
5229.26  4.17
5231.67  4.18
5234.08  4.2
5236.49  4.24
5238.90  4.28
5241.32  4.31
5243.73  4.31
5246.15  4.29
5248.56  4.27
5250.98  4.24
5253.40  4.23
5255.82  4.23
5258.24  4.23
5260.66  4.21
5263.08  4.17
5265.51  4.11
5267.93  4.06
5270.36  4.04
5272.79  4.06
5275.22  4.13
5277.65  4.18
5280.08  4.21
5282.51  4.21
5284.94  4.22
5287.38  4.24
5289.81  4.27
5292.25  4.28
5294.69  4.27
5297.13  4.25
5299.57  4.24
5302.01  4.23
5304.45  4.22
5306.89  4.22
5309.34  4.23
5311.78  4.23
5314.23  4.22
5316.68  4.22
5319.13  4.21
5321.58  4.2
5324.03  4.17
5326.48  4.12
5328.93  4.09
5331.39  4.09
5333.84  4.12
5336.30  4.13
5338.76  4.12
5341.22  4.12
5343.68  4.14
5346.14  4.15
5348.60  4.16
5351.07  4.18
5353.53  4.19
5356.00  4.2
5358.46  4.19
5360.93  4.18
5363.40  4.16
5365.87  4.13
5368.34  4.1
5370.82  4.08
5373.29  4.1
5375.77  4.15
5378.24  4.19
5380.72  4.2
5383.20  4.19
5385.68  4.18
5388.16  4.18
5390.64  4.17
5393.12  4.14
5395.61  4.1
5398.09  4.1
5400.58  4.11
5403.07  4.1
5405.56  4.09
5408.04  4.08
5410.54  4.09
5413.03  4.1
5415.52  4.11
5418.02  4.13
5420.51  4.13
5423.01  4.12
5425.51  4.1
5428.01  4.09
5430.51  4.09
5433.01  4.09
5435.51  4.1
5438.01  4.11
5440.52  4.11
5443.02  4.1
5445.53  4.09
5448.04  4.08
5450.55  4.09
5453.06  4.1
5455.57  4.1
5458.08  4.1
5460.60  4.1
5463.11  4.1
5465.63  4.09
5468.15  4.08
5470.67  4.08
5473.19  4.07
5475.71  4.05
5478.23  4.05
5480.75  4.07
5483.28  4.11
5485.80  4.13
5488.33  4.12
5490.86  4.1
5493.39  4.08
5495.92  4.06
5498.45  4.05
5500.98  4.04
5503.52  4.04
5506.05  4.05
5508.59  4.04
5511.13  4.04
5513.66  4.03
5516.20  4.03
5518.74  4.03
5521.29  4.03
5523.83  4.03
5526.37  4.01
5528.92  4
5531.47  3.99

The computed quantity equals 0.1 angstroms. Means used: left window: 4.21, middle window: 4.1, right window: 4.09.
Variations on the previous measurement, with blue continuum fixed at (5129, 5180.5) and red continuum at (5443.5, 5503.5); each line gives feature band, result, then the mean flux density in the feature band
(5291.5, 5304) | -0.3 angstroms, 4.25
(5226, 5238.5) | -0.1 angstroms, 4.2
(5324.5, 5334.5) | 0.1 angstroms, 4.11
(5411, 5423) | 0.0 angstroms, 4.12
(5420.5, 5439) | 0.0 angstroms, 4.1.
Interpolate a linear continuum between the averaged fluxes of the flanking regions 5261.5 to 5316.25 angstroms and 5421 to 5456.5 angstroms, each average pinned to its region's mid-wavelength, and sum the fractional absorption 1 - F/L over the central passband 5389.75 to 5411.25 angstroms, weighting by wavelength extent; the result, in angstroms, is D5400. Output 0.1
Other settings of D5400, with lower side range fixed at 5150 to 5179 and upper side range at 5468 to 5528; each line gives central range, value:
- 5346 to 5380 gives -0.5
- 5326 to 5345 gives 0.0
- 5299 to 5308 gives -0.2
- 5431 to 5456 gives -0.1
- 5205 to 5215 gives -0.1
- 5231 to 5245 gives -0.4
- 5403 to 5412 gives 0.0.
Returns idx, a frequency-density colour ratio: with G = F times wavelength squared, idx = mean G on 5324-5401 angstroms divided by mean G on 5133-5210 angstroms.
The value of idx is 1.07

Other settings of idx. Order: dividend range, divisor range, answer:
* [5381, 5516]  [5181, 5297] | 1.06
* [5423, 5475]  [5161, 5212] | 1.10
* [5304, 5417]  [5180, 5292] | 1.04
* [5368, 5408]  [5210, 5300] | 1.03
